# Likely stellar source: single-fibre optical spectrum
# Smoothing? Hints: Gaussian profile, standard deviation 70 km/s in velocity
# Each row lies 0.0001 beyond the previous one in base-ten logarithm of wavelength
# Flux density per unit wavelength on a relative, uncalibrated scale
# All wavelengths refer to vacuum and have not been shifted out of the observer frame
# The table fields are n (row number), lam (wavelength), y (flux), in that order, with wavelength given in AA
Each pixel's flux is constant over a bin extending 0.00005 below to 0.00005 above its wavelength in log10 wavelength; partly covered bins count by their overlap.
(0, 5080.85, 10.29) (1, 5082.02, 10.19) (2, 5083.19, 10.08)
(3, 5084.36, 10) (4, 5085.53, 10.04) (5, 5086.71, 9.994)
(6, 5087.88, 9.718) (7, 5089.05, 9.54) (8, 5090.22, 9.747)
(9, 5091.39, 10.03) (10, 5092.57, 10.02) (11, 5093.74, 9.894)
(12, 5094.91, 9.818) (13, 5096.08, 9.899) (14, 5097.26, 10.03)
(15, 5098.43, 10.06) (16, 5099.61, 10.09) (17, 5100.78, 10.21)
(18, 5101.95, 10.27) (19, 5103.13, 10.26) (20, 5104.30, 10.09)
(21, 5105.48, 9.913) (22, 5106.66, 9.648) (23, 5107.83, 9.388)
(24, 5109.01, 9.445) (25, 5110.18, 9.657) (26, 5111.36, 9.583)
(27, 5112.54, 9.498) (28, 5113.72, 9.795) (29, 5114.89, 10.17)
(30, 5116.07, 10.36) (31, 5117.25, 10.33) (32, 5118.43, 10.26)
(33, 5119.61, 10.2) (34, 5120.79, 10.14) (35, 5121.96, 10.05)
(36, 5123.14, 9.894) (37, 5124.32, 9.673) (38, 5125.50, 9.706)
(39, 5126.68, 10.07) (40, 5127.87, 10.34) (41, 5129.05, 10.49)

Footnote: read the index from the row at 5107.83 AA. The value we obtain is 9.388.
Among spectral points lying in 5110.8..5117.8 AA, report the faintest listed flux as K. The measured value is 9.498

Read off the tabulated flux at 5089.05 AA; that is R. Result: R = 9.54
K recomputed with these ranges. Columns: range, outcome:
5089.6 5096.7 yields 9.747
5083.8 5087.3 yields 9.994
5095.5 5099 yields 9.899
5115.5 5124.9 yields 9.673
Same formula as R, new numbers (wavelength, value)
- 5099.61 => 10.09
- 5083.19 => 10.08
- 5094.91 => 9.818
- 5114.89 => 10.17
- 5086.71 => 9.994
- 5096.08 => 9.899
